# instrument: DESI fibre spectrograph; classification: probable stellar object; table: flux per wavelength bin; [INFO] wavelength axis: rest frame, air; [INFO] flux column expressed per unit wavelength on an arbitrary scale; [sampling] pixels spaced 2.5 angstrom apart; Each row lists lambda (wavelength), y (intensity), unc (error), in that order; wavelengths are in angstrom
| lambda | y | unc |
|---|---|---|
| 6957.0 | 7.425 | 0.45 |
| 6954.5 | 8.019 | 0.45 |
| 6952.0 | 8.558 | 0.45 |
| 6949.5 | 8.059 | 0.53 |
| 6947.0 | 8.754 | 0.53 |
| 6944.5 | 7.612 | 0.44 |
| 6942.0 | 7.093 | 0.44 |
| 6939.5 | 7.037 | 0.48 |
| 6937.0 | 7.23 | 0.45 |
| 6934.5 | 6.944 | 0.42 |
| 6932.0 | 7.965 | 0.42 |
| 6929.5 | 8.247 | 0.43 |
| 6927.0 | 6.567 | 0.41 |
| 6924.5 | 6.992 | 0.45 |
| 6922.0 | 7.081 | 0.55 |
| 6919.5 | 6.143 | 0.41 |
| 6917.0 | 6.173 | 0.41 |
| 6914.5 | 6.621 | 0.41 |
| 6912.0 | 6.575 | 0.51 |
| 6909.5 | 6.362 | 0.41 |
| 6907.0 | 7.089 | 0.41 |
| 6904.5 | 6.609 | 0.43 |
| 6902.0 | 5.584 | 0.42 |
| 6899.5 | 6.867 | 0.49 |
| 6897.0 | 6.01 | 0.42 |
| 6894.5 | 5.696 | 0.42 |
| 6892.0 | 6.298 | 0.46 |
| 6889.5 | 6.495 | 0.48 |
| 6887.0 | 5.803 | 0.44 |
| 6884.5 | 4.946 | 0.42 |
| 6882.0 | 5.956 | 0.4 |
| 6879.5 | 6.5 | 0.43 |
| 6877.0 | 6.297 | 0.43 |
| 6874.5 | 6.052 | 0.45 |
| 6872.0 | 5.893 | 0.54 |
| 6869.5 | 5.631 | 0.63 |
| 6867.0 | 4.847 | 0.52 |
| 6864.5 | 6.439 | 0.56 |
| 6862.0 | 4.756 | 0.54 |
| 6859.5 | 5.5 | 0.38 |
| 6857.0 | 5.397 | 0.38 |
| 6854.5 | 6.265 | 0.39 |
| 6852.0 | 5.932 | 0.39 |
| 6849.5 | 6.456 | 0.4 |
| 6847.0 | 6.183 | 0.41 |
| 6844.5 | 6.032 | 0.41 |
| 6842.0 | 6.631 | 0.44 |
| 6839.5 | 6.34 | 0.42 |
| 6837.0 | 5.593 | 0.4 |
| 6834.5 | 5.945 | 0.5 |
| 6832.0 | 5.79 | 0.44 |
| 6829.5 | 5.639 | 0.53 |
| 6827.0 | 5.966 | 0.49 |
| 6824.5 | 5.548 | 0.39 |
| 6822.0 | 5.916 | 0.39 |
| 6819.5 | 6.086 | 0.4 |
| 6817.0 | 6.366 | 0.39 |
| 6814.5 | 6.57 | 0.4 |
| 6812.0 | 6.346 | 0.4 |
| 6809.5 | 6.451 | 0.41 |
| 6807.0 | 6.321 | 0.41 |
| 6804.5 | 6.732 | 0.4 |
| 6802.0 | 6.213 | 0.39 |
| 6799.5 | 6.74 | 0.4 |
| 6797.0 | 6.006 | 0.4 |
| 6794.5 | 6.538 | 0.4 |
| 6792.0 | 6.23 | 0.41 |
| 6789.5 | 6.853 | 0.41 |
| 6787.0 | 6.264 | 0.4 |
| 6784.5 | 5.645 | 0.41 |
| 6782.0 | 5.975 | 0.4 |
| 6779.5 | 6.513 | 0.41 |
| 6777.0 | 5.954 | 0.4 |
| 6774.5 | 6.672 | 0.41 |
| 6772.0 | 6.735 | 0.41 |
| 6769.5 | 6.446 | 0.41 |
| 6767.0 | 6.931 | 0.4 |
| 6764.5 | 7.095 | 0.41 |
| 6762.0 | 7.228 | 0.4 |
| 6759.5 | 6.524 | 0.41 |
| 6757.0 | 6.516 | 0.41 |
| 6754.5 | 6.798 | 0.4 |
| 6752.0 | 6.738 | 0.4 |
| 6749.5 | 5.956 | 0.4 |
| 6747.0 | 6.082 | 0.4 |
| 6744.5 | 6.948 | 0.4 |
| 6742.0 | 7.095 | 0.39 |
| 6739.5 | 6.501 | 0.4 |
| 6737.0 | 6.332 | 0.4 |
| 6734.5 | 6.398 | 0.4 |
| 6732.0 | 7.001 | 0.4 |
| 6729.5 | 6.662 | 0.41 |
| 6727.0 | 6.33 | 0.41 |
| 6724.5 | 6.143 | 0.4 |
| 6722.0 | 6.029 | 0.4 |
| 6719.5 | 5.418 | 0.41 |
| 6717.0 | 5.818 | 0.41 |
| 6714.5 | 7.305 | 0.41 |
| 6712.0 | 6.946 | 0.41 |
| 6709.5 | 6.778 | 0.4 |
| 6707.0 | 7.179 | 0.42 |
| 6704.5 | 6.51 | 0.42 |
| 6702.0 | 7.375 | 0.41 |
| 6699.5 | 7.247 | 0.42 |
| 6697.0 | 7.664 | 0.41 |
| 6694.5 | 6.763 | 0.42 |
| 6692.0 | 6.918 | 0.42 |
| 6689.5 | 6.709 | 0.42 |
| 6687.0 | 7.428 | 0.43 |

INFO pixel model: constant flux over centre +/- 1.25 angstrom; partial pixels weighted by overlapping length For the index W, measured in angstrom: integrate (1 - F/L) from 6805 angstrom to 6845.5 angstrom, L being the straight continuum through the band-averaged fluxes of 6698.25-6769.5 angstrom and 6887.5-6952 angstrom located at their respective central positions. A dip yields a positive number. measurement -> 3.94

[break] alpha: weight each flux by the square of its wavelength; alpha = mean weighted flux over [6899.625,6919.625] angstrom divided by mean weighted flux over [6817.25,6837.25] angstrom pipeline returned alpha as 1.13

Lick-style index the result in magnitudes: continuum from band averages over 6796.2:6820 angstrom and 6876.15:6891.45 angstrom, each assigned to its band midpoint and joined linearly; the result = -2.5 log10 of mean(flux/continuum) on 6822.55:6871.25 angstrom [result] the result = 0.06 mag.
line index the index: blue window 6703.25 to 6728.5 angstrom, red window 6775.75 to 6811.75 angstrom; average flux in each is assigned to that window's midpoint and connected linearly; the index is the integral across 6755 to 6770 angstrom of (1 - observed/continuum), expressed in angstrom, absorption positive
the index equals -1.0 angstrom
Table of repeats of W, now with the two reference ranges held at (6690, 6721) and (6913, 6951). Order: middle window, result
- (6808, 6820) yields 1.1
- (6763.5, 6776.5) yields 0.4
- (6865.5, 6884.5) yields 3.5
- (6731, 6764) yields 1.3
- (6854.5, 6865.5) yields 2.4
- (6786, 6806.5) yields 1.6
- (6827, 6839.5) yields 2.2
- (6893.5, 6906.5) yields 1.7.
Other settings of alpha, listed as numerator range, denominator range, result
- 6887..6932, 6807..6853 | 1.10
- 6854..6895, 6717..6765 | 0.93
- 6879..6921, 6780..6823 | 1.01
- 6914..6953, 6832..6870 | 1.28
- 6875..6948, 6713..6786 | 1.08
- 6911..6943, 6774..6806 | 1.15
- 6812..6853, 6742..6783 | 0.94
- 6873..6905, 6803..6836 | 1.01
